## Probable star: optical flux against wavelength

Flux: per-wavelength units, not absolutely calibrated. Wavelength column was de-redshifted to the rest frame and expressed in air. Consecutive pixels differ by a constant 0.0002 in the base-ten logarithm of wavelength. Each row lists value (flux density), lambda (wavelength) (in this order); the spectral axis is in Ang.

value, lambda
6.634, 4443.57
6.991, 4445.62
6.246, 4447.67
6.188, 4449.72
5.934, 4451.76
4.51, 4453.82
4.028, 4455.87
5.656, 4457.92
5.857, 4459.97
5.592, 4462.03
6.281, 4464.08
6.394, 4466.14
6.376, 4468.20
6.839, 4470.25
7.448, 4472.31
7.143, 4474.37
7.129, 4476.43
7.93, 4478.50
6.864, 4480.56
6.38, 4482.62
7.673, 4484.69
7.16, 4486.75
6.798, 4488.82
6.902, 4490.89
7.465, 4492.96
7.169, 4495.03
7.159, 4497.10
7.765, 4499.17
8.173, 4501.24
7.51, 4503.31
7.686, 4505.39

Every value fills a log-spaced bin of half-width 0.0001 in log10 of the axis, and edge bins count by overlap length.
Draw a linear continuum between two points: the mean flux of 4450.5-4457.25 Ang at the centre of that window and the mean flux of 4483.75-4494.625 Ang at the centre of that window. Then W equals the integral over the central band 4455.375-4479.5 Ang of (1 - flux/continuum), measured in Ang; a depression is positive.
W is -2.6 Ang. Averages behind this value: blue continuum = 4.92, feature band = 6.44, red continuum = 7.19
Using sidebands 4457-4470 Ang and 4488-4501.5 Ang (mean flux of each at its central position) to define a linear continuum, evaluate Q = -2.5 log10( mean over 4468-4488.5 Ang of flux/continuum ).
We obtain -0.07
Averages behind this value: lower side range 6.08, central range 7.11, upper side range 7.31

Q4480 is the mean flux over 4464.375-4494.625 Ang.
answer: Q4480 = 7.02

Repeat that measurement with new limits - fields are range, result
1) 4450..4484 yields 6.29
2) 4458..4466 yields 5.93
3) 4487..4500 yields 7.2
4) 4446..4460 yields 5.53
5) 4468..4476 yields 7.03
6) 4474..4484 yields 7.1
